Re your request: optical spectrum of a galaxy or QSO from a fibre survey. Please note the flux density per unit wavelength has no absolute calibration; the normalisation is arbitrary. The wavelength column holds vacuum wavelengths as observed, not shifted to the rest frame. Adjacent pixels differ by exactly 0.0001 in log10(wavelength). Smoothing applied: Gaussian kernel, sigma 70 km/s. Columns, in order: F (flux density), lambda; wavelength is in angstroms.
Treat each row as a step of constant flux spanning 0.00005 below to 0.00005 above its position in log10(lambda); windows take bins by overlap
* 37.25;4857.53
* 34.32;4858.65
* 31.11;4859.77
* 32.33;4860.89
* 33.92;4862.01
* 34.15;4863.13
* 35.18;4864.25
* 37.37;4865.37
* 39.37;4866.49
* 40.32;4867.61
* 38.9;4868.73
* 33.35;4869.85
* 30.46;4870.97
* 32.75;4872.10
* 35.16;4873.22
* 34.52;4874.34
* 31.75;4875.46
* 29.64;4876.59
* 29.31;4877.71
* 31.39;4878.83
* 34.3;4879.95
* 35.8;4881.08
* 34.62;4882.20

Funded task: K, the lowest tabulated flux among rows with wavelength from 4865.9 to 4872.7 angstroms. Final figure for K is 30.46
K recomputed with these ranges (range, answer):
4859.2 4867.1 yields 31.11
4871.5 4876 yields 31.75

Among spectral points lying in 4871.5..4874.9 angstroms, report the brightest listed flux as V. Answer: 35.16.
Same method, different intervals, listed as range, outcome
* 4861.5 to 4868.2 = 40.32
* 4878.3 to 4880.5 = 34.3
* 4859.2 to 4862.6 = 33.92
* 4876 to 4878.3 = 29.64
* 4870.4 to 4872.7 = 32.75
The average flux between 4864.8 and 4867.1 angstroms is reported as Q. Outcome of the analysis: 38.4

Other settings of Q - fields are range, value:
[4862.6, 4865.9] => 35.6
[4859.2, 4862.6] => 32.4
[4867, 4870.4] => 37.6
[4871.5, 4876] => 33.5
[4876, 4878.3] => 29.5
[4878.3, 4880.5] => 32.9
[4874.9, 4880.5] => 31.3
